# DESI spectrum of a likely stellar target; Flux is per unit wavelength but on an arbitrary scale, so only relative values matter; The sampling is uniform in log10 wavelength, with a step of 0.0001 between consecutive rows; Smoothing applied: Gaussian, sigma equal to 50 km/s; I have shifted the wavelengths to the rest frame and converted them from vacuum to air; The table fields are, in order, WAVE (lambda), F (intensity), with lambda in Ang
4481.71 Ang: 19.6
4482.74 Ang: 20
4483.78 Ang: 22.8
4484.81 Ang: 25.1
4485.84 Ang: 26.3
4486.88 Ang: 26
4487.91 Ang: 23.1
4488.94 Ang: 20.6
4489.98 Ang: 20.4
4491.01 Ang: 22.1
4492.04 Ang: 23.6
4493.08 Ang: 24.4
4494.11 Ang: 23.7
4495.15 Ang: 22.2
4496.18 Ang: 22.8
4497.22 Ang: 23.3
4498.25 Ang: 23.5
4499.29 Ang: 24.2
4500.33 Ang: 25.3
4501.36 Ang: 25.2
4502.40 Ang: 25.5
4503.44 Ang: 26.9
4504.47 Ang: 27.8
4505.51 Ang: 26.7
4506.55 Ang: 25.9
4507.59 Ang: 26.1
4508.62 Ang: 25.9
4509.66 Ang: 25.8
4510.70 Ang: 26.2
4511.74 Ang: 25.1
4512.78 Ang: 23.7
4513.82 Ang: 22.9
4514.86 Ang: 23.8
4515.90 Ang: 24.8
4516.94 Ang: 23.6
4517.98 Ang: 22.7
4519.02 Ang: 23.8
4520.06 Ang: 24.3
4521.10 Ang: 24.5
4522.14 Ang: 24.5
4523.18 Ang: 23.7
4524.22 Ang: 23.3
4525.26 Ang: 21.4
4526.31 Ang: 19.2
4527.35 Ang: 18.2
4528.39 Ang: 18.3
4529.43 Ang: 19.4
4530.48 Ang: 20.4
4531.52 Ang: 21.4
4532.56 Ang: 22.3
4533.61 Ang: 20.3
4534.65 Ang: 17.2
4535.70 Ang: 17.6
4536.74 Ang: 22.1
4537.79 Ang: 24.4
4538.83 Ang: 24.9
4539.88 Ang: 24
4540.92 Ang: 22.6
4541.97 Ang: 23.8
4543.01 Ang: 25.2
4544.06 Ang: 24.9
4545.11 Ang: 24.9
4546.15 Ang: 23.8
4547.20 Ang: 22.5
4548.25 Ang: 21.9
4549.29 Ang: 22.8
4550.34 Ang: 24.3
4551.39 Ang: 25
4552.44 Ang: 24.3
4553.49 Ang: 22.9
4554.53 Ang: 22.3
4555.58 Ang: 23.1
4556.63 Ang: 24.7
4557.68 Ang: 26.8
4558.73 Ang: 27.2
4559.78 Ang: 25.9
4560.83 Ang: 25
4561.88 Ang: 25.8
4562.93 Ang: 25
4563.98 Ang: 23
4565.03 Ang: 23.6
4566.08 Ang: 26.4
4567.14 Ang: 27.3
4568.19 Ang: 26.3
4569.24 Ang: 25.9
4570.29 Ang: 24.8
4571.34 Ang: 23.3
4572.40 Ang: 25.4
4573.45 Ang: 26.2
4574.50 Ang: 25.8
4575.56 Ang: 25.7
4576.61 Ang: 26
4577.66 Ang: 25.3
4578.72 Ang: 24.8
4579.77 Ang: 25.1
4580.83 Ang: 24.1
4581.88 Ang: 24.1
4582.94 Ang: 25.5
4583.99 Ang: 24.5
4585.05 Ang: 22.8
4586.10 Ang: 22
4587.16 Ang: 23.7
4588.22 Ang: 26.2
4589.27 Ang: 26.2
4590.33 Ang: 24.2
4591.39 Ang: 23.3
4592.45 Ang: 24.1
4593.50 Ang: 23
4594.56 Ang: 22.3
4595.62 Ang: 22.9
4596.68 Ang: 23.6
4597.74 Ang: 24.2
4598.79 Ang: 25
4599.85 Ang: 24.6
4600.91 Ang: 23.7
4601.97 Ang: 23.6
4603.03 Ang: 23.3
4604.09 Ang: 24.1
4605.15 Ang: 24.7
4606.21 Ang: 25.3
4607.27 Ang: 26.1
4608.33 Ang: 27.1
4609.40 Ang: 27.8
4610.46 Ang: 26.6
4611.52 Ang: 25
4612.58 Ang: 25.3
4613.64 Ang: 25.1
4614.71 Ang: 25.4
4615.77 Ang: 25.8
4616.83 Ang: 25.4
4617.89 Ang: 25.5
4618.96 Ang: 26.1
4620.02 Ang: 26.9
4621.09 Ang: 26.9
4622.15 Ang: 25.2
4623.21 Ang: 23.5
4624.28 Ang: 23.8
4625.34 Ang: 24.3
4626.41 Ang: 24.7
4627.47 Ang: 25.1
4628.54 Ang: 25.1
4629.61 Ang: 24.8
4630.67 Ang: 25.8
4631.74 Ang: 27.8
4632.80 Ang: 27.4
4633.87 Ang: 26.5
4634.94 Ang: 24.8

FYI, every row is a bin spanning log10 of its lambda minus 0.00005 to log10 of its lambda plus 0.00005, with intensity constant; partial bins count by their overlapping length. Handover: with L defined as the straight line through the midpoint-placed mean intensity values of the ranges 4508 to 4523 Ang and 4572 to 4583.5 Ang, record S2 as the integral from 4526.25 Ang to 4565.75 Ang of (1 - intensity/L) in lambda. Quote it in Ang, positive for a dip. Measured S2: 3.0 Ang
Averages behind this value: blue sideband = 24.4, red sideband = 25.3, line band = 23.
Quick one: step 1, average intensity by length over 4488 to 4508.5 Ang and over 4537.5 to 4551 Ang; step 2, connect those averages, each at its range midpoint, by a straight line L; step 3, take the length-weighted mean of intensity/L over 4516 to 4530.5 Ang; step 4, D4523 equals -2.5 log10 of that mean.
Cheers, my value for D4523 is 0.09 mag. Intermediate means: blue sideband 24.2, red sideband 23.9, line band 22.1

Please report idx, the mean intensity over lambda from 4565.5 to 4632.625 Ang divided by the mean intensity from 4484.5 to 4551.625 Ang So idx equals 1.07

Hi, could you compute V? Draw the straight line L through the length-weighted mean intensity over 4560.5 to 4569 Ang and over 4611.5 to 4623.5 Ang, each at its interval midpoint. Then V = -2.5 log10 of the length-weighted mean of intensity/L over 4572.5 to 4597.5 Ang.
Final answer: 0.04 mag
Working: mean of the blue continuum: 25.3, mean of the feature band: 24.4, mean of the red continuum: 25.6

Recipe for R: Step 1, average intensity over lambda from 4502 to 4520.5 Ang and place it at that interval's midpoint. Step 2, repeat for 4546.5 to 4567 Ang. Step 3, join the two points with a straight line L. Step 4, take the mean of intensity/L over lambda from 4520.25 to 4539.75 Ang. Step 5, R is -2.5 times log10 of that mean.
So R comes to 0.16 mag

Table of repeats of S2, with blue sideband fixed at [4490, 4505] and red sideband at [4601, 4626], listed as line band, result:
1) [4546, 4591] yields 0.3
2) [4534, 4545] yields 0.8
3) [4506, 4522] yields -0.2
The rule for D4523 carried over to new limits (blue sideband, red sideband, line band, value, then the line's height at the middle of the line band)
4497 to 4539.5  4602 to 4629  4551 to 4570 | -0.04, 24.2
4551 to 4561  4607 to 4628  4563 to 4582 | -0.01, 24.9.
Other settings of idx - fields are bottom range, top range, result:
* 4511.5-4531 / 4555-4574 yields 1.13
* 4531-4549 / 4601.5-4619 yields 1.12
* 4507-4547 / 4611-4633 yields 1.11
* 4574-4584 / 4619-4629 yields 1.00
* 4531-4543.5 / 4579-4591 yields 1.10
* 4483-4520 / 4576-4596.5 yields 1.00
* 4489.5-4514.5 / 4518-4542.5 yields 0.89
